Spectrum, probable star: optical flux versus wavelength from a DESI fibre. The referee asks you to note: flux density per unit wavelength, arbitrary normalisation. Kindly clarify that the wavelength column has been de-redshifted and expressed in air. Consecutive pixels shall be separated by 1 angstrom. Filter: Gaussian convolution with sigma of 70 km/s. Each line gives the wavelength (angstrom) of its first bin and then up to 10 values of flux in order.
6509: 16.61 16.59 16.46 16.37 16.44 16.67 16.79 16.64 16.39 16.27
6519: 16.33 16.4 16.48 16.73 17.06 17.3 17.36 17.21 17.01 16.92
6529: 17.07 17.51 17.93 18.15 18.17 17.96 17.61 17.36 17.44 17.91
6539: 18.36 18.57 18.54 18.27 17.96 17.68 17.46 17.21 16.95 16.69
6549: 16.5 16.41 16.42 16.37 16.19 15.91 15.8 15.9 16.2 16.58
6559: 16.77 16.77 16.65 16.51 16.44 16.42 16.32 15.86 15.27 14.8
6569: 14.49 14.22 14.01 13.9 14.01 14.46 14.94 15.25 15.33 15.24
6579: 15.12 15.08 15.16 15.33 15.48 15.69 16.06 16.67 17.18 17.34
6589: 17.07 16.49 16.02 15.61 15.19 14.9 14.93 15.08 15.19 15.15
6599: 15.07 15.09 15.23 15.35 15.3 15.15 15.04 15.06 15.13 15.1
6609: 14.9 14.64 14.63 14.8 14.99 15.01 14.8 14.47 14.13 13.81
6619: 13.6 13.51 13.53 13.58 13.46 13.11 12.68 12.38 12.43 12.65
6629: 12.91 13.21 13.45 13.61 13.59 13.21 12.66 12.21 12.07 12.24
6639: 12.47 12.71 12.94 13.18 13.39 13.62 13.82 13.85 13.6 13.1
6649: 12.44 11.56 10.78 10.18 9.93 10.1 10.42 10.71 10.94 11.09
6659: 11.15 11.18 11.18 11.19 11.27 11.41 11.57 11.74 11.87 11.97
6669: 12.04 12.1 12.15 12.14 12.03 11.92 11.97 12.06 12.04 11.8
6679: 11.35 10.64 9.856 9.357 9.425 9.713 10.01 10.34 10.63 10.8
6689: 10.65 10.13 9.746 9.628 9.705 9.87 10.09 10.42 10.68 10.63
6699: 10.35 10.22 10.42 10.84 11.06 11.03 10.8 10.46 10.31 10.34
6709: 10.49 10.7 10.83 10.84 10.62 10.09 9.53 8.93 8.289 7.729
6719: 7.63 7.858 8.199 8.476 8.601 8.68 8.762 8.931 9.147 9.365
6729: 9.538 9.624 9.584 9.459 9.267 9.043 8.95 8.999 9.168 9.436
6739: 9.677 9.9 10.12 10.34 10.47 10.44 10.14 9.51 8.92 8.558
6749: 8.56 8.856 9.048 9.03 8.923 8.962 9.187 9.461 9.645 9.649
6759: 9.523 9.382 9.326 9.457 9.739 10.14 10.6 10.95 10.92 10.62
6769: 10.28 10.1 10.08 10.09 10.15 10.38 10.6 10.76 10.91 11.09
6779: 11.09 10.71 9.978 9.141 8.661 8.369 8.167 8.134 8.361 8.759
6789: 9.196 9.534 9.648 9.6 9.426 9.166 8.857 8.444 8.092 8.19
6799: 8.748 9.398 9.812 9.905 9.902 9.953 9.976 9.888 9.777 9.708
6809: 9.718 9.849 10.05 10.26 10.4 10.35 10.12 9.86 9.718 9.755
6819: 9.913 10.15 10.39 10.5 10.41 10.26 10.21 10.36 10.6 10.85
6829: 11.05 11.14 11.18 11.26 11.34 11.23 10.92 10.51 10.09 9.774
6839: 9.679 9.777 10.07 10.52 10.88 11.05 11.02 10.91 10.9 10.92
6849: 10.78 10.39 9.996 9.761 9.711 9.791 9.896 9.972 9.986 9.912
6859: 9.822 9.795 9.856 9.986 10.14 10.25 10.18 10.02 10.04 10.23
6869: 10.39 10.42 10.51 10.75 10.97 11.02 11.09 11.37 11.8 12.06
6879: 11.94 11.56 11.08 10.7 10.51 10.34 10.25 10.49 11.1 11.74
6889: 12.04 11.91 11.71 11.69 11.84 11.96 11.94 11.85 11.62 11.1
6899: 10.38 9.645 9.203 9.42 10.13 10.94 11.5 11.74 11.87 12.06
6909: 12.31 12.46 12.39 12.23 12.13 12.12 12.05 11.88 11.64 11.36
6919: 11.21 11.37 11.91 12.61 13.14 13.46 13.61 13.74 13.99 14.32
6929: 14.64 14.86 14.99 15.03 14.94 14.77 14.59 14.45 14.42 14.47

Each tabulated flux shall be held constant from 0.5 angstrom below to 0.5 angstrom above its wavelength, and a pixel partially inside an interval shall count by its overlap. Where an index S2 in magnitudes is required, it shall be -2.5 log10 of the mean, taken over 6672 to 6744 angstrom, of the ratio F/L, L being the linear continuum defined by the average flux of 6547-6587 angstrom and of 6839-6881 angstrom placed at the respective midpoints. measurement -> 0.303 mag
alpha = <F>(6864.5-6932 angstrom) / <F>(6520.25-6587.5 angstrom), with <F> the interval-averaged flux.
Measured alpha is 0.7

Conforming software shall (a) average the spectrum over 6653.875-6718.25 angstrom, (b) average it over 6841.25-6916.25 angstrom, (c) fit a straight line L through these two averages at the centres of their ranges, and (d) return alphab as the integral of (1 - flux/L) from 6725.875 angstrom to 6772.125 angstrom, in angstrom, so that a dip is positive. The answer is 5.1 angstrom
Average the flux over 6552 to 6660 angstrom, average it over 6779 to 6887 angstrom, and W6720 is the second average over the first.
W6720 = 0.7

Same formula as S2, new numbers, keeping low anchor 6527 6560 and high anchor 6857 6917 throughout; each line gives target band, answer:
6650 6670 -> 0.332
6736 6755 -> 0.397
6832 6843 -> 0.145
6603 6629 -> 0.131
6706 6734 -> 0.443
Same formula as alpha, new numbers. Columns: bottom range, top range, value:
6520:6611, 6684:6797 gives 0.60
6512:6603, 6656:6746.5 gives 0.63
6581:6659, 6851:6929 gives 0.81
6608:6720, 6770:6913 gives 0.89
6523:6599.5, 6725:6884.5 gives 0.61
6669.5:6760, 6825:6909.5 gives 1.08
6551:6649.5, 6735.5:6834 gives 0.67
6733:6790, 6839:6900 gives 1.11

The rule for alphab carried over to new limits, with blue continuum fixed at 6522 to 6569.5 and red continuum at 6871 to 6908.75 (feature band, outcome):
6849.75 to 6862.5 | 2.0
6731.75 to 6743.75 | 3.6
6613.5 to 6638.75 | 3.7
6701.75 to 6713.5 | 2.9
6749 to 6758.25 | 3.0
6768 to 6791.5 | 5.9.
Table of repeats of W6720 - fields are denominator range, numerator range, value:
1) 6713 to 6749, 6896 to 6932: 1.32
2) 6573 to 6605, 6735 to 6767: 0.62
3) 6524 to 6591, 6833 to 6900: 0.65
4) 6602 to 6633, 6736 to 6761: 0.67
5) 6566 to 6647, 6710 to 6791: 0.66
